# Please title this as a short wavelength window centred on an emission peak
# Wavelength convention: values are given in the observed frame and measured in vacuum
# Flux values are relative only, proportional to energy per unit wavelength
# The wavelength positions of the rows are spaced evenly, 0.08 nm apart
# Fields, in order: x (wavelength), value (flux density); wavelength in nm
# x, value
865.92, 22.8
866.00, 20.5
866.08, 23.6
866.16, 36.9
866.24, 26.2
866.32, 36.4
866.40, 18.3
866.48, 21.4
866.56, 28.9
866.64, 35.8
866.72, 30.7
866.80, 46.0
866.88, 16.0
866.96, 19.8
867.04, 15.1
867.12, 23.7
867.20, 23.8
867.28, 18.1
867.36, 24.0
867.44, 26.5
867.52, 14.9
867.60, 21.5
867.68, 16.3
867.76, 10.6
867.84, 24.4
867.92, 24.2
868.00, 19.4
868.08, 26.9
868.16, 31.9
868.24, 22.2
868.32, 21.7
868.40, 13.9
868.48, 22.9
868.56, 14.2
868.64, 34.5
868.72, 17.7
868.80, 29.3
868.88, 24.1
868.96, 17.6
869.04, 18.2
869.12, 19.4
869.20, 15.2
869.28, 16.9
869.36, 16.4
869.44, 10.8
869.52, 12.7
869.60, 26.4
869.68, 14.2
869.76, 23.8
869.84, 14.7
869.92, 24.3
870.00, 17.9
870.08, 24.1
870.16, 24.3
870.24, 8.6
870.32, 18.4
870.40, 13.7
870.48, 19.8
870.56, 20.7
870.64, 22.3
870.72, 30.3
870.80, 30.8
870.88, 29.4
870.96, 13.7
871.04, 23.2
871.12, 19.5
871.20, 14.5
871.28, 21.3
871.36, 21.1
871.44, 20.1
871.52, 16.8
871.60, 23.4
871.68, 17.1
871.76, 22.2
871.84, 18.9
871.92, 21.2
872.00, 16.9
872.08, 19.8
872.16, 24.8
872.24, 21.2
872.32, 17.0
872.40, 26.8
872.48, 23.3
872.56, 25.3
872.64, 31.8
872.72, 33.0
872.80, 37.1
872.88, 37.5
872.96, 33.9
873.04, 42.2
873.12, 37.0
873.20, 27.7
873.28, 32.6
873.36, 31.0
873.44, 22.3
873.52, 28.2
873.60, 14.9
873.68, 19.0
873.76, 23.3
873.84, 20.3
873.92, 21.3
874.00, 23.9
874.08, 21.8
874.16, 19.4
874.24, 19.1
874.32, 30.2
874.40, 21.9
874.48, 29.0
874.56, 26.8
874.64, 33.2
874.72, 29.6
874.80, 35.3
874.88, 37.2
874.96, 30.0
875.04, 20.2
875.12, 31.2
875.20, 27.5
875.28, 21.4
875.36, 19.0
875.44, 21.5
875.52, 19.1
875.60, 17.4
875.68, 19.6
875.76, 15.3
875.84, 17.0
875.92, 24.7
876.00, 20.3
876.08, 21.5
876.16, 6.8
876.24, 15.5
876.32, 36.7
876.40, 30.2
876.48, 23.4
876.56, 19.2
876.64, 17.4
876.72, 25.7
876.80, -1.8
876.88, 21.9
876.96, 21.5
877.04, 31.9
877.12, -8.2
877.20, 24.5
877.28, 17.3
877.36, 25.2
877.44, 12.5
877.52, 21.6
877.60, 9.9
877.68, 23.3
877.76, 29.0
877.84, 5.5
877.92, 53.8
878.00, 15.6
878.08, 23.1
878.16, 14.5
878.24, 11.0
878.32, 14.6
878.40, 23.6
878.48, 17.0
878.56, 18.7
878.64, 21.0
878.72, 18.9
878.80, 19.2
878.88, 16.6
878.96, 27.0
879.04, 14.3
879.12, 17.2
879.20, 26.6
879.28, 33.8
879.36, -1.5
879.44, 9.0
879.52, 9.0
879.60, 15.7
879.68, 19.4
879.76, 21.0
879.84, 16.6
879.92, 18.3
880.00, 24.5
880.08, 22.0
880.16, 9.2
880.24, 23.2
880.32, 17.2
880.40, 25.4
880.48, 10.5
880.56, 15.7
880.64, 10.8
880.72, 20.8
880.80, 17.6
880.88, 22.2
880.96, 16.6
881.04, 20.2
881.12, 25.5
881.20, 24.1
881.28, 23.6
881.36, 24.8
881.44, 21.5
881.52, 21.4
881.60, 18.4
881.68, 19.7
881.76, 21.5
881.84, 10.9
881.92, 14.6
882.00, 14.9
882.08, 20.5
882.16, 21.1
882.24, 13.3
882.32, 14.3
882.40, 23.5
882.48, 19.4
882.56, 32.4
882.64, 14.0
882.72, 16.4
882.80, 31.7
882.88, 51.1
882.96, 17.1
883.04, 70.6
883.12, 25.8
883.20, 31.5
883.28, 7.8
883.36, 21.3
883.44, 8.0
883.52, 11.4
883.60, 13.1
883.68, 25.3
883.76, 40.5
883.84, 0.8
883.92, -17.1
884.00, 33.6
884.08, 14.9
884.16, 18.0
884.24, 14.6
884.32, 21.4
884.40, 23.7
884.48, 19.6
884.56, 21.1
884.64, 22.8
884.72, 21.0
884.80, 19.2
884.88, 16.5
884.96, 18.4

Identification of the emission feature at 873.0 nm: [S II]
